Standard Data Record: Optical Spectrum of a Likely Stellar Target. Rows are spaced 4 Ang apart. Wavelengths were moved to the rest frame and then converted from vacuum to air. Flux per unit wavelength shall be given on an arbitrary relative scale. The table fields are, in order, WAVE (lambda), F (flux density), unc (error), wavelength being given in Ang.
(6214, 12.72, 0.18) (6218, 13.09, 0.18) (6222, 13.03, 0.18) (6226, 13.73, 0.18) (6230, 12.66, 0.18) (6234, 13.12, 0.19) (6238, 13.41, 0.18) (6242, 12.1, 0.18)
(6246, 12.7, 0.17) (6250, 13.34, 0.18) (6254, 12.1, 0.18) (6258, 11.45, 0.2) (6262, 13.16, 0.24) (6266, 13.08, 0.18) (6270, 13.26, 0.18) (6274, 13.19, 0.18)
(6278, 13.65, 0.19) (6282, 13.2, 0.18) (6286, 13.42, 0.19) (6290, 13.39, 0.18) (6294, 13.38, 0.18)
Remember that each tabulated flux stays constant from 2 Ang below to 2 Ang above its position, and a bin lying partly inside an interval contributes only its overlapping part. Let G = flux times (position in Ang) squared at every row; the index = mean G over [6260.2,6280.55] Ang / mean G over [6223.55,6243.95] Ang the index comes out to 1.03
